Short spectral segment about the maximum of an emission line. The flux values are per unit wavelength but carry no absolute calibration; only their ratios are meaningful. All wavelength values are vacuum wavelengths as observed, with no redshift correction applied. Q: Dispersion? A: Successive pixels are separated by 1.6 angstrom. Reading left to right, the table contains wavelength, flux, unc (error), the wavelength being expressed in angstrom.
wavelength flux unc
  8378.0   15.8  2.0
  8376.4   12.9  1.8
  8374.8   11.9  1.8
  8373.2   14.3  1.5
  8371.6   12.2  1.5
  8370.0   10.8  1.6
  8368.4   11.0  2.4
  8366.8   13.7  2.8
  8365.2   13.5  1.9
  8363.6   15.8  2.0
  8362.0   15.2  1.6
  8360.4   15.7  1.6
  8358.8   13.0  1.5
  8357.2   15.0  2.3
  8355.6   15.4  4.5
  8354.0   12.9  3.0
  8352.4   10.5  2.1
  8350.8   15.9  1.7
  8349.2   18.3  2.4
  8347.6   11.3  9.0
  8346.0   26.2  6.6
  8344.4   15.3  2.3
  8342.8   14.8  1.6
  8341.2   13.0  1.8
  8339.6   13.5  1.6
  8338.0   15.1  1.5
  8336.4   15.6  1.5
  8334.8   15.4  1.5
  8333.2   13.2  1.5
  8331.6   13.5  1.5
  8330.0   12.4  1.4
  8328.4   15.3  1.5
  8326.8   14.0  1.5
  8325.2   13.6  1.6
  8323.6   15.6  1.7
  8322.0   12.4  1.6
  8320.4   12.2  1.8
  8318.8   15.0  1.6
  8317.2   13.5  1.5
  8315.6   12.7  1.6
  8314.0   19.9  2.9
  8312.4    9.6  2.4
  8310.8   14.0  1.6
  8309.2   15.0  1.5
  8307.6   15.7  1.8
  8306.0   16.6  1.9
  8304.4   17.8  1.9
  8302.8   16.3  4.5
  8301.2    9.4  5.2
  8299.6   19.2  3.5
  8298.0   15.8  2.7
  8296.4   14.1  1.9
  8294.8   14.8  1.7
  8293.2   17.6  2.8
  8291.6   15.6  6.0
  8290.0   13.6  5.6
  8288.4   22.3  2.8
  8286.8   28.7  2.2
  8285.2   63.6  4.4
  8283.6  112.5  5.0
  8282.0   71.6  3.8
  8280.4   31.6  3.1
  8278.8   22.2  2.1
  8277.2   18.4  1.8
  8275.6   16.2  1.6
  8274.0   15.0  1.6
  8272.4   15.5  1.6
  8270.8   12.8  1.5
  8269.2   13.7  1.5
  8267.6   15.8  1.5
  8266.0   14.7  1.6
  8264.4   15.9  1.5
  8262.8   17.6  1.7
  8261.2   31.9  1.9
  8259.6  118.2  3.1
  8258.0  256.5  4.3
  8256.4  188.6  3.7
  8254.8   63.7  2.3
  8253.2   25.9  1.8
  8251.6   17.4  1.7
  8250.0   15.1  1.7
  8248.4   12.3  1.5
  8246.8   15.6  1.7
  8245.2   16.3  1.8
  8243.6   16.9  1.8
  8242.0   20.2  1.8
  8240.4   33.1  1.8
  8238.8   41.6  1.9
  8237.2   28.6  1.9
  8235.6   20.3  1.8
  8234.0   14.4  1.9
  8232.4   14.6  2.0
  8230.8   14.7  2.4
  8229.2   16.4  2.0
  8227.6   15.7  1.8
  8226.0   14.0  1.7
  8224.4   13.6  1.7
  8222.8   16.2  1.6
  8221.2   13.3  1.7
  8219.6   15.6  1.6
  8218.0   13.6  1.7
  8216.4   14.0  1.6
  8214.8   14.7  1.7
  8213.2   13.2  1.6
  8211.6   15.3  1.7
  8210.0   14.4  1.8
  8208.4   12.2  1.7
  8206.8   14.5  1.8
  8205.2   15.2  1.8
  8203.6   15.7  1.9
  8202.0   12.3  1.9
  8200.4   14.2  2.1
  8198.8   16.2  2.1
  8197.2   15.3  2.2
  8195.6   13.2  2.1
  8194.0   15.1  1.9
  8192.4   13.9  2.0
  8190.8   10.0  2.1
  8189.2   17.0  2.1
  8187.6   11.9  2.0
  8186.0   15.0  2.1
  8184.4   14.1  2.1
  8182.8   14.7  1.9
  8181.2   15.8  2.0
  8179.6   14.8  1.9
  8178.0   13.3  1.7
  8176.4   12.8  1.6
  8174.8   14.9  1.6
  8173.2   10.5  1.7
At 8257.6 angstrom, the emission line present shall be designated H-alpha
